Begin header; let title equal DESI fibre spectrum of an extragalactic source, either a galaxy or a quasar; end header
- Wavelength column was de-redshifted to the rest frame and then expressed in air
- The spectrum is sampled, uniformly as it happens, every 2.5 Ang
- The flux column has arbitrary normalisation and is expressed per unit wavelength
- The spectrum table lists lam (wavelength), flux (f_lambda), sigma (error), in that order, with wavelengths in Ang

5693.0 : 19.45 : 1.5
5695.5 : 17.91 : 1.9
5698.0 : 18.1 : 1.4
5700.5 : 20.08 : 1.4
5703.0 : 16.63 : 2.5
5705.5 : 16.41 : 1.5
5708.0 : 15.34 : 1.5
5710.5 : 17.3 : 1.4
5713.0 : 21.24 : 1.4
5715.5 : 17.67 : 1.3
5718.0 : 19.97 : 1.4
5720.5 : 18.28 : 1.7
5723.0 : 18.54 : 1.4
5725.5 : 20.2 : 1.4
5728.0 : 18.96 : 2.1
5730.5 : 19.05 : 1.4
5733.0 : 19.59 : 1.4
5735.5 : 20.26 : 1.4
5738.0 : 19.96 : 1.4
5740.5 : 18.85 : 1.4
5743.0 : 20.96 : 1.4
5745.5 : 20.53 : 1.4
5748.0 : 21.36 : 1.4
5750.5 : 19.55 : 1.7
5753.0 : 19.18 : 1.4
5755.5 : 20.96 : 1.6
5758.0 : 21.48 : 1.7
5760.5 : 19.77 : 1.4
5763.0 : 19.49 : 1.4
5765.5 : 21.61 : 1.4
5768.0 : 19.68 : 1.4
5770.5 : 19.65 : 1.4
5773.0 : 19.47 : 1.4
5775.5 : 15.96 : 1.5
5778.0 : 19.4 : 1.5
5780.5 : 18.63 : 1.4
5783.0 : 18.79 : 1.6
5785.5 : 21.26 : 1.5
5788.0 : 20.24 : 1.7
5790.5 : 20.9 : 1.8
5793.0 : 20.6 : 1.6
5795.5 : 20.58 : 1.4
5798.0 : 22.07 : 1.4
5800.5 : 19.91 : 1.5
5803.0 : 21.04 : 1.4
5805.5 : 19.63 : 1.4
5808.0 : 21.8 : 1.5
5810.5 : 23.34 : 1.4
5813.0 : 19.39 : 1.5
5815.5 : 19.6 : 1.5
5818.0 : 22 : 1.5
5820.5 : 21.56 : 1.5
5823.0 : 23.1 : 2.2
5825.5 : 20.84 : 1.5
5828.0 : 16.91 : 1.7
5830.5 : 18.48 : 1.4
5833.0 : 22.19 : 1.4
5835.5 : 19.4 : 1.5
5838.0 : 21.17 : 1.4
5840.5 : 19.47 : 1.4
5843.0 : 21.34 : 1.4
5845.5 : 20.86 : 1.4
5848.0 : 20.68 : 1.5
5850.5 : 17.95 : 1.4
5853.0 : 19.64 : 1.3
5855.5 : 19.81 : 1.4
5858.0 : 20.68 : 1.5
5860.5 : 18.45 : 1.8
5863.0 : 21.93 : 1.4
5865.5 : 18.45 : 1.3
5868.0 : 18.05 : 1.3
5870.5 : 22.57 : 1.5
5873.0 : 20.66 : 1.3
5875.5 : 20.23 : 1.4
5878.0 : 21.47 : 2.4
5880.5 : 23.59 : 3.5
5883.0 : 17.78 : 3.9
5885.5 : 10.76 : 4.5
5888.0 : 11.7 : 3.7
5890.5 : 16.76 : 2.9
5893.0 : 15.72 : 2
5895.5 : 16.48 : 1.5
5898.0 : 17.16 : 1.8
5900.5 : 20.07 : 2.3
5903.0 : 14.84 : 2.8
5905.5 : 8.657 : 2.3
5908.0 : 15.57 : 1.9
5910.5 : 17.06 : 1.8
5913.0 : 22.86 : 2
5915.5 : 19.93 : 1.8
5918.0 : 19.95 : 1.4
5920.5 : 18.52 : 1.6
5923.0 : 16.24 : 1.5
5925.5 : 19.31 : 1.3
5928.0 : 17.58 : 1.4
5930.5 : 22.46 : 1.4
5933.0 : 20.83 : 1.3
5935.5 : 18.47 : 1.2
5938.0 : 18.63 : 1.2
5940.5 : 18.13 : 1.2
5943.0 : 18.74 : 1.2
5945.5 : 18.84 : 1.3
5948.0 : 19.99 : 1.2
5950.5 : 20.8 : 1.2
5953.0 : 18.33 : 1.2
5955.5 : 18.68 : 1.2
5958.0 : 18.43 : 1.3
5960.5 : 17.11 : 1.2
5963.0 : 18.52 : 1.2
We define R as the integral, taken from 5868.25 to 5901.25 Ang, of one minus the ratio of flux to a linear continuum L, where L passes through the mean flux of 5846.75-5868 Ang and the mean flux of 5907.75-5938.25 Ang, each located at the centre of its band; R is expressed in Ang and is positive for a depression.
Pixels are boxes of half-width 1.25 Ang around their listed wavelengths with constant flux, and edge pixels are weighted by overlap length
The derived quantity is 2.35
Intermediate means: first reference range 19.6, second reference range 19.2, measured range 18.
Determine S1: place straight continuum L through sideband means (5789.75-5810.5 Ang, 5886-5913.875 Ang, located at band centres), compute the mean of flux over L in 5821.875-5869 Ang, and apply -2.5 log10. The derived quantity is -0.08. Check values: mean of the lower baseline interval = 21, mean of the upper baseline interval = 15.8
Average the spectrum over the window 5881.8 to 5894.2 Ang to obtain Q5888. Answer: 14.5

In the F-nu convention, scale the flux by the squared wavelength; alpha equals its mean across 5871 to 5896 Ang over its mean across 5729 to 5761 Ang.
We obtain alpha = 0.92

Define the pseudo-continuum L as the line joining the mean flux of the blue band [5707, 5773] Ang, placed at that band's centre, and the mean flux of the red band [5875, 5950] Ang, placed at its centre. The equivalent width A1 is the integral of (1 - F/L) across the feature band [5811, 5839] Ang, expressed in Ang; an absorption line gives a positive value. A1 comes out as -2.5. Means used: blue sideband 19.6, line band 20.5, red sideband 17.9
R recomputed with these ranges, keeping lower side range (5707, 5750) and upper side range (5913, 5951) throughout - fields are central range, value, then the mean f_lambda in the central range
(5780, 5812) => -2.31 Ang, 20.7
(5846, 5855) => -0.12 Ang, 19.6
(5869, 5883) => -1.43 Ang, 21.3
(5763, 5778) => 0.02 Ang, 19.3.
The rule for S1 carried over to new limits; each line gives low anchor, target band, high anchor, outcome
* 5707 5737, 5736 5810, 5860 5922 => -0.09 mag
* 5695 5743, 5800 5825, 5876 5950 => -0.16 mag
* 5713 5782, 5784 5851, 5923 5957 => -0.06 mag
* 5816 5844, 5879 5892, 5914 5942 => 0.21 mag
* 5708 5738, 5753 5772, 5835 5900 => -0.07 mag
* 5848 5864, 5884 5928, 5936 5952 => 0.17 mag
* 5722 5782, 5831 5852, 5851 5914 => -0.10 mag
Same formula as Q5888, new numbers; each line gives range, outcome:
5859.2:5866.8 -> 19.6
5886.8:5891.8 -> 14.3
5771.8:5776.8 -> 17.7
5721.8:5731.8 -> 19.2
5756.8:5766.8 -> 20.6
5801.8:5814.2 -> 21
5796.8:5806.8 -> 20.7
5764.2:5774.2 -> 20.1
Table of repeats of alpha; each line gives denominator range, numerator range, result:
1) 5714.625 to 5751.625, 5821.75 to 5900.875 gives 1.02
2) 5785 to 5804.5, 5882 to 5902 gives 0.78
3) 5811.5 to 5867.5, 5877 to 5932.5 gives 0.89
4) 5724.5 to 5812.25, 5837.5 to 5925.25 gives 0.95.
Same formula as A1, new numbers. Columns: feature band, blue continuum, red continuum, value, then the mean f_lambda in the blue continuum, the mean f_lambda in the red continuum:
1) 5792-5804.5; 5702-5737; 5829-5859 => -0.8 Ang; 18.6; 20.1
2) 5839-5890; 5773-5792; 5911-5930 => 0.0 Ang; 19.3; 19.2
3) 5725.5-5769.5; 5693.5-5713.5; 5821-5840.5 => -3.3 Ang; 17.8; 20.3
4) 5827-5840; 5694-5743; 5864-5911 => -1.4 Ang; 18.7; 17.3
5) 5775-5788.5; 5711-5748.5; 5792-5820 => 0.9 Ang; 19.6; 20.9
